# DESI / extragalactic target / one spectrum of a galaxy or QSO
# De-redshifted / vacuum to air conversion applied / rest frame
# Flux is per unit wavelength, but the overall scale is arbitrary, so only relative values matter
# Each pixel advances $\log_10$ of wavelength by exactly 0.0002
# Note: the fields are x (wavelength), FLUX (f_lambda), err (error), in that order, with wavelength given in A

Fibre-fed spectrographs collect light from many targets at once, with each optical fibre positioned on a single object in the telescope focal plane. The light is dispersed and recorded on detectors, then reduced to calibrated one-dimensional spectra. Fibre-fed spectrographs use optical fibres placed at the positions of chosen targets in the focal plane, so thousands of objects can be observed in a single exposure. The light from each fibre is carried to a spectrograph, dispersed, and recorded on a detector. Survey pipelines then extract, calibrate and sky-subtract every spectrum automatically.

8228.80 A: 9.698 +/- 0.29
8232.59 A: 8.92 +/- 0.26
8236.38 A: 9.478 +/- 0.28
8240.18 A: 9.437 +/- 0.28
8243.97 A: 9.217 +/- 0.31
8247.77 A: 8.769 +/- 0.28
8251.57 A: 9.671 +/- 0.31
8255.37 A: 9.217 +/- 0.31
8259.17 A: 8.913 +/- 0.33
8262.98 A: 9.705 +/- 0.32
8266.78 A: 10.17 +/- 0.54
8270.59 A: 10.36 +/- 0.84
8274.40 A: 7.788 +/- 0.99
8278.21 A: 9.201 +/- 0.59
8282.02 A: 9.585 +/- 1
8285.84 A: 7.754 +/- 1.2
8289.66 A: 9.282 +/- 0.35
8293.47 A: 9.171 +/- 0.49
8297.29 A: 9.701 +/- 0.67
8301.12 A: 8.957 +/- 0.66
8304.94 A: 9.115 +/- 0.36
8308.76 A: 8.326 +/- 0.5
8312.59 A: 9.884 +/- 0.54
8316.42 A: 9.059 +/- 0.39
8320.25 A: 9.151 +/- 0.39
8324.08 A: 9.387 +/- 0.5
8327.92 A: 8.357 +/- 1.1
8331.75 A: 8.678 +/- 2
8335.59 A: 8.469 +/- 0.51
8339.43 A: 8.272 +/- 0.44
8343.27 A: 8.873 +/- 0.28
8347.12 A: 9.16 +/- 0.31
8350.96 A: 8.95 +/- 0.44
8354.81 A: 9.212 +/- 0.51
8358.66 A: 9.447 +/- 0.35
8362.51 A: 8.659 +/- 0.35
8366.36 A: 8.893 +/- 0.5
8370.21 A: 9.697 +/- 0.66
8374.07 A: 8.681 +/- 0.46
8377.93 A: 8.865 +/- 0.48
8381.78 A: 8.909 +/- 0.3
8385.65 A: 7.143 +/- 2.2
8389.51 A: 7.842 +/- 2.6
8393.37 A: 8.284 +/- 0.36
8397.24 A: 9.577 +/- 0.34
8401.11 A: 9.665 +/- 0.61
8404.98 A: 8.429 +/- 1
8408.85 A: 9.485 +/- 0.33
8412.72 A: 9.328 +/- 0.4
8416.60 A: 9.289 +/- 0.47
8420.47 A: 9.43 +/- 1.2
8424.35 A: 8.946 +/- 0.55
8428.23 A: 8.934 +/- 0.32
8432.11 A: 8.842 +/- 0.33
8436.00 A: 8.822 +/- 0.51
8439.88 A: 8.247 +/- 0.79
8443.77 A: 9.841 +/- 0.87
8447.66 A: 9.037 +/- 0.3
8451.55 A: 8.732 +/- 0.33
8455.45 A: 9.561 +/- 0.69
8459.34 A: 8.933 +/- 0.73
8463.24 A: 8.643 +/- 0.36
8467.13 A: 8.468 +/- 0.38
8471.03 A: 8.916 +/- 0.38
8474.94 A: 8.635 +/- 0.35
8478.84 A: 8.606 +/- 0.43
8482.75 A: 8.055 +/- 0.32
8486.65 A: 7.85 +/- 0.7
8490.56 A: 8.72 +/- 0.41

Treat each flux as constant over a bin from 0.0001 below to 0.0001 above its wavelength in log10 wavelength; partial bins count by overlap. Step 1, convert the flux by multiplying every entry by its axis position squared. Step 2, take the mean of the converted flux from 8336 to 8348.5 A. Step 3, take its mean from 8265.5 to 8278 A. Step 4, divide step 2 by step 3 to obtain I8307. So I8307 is 0.9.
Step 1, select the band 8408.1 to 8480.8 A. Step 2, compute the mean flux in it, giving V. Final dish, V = 8.98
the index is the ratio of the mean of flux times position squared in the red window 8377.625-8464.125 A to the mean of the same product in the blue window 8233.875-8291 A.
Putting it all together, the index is 1.00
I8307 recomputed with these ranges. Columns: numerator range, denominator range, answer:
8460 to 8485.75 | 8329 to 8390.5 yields 1.00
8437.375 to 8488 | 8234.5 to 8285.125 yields 0.99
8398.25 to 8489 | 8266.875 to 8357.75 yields 1.02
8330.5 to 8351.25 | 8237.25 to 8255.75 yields 0.96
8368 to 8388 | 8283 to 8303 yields 0.98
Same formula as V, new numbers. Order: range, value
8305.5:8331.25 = 9.01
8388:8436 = 9.01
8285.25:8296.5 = 8.95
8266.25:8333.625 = 9.09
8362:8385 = 8.87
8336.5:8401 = 8.8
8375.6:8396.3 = 8.28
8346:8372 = 9.14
